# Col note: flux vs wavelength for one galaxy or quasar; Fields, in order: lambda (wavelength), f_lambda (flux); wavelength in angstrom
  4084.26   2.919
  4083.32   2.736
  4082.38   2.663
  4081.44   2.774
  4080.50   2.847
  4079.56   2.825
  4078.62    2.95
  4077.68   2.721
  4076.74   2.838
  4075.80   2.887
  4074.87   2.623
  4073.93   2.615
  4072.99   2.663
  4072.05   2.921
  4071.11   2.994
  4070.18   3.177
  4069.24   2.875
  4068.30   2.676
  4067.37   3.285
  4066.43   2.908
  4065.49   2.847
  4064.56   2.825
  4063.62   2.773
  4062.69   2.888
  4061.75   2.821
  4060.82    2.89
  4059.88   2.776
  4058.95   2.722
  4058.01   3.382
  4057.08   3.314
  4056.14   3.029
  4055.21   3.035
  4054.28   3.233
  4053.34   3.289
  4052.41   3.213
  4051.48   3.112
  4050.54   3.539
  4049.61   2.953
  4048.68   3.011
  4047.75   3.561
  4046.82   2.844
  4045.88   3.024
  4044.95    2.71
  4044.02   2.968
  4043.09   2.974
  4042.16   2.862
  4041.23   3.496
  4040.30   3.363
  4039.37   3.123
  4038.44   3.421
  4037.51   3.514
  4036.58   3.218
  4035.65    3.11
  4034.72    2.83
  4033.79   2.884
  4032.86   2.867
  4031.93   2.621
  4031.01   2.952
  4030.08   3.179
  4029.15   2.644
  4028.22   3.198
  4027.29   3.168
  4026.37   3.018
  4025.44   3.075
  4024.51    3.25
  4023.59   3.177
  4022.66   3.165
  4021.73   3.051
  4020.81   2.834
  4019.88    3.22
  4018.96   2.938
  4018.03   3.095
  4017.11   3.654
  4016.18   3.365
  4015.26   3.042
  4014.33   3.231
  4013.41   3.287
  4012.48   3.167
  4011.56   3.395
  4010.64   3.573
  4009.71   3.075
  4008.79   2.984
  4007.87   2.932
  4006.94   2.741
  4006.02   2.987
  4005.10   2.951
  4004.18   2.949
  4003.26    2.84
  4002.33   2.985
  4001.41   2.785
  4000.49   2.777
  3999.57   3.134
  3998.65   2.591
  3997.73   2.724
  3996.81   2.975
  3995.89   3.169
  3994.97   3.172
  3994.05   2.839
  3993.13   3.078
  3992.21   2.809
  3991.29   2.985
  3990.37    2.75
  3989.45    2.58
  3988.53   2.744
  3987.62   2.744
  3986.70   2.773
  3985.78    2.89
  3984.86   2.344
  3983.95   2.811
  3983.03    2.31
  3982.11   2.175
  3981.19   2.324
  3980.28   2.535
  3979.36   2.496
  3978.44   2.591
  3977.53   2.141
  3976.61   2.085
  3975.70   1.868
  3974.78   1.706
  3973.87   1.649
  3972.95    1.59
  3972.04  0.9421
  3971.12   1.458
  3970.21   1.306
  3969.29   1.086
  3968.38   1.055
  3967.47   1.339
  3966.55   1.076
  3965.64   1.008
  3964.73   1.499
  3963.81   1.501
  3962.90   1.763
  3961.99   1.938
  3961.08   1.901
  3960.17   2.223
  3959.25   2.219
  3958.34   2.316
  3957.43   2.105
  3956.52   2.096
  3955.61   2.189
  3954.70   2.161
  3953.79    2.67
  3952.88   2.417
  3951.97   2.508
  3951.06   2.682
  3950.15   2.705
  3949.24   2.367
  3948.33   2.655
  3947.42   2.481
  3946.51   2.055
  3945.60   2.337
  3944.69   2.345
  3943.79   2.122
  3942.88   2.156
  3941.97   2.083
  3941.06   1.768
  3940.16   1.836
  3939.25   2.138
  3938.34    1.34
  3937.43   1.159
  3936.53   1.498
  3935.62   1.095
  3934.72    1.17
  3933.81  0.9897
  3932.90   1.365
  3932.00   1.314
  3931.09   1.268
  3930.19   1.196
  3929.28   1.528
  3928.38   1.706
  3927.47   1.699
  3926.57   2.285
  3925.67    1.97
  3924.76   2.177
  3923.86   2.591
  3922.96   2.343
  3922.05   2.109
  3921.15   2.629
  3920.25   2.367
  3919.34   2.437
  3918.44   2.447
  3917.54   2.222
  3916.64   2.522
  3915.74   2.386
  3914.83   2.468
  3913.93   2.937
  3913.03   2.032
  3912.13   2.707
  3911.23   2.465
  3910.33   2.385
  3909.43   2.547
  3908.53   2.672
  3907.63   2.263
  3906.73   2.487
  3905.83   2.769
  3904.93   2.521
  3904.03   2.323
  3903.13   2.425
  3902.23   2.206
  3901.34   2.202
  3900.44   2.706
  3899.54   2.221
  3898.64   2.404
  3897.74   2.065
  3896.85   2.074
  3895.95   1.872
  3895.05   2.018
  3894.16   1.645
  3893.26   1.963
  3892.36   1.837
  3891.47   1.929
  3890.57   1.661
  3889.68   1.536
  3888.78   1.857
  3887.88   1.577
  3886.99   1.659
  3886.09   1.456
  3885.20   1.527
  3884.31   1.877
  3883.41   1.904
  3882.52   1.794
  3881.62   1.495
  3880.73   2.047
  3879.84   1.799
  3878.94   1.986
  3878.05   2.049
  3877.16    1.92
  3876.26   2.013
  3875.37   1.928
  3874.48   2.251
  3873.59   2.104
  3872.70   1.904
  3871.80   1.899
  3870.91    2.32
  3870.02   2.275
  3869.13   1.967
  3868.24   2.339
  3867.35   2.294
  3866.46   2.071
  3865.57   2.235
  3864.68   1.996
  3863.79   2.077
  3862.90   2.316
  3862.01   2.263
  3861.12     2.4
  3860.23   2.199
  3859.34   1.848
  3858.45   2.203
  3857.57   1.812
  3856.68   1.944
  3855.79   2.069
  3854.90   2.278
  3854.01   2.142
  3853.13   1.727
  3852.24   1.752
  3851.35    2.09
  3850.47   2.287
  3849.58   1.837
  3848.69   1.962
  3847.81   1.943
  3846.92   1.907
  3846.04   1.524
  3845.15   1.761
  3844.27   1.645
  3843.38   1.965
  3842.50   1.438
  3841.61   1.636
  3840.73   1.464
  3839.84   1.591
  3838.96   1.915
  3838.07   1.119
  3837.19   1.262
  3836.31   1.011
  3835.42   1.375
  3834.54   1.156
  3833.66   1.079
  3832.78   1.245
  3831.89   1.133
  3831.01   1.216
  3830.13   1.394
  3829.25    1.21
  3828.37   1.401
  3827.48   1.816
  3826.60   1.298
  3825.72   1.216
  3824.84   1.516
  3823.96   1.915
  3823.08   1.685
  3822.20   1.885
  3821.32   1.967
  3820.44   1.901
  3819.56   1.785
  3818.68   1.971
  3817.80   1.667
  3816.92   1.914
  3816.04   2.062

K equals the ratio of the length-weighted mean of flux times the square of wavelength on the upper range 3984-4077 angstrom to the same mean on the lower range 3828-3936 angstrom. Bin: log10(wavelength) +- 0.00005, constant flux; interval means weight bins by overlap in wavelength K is 1.7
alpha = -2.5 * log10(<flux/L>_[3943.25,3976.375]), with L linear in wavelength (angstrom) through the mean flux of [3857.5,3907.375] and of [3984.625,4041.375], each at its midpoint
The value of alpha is 0.33 mag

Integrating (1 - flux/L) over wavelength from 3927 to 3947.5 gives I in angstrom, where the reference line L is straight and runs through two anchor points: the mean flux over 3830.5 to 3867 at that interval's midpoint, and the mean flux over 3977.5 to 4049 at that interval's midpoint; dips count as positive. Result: 6.4 angstrom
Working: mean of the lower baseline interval 1.78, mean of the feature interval 1.67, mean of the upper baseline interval 2.96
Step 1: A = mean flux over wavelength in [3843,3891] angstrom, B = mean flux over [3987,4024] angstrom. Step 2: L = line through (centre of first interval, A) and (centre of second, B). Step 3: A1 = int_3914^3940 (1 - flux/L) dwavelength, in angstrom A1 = 5.55 angstrom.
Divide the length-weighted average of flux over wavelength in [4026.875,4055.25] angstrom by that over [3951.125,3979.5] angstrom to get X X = 1.68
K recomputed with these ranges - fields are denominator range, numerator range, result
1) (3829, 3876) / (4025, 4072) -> 1.83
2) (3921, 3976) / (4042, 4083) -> 1.69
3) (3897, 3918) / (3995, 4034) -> 1.32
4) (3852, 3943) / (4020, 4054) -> 1.64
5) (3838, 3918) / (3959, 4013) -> 1.23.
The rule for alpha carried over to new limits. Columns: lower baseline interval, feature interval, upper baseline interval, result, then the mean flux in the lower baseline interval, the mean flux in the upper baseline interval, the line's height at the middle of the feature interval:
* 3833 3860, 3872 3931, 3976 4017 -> 0.016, 1.73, 2.84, 2.13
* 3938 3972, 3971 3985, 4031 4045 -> 0.102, 1.96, 3.07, 2.27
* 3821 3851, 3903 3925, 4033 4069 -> -0.169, 1.55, 3.06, 2.1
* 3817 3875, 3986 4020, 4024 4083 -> -0.111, 1.8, 3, 2.7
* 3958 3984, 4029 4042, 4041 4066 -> -0.120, 1.81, 3.04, 2.77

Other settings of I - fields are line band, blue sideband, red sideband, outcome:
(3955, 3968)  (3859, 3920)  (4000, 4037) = 4.2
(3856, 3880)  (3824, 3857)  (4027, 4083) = -4.2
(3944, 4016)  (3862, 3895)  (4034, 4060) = 6.7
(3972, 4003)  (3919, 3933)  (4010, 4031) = 2.2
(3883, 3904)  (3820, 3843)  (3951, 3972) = -4.1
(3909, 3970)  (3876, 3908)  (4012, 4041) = 9.7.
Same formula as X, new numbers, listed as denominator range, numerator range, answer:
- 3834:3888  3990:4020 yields 1.61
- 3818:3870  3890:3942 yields 1.16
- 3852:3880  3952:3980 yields 0.88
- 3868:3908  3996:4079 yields 1.50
